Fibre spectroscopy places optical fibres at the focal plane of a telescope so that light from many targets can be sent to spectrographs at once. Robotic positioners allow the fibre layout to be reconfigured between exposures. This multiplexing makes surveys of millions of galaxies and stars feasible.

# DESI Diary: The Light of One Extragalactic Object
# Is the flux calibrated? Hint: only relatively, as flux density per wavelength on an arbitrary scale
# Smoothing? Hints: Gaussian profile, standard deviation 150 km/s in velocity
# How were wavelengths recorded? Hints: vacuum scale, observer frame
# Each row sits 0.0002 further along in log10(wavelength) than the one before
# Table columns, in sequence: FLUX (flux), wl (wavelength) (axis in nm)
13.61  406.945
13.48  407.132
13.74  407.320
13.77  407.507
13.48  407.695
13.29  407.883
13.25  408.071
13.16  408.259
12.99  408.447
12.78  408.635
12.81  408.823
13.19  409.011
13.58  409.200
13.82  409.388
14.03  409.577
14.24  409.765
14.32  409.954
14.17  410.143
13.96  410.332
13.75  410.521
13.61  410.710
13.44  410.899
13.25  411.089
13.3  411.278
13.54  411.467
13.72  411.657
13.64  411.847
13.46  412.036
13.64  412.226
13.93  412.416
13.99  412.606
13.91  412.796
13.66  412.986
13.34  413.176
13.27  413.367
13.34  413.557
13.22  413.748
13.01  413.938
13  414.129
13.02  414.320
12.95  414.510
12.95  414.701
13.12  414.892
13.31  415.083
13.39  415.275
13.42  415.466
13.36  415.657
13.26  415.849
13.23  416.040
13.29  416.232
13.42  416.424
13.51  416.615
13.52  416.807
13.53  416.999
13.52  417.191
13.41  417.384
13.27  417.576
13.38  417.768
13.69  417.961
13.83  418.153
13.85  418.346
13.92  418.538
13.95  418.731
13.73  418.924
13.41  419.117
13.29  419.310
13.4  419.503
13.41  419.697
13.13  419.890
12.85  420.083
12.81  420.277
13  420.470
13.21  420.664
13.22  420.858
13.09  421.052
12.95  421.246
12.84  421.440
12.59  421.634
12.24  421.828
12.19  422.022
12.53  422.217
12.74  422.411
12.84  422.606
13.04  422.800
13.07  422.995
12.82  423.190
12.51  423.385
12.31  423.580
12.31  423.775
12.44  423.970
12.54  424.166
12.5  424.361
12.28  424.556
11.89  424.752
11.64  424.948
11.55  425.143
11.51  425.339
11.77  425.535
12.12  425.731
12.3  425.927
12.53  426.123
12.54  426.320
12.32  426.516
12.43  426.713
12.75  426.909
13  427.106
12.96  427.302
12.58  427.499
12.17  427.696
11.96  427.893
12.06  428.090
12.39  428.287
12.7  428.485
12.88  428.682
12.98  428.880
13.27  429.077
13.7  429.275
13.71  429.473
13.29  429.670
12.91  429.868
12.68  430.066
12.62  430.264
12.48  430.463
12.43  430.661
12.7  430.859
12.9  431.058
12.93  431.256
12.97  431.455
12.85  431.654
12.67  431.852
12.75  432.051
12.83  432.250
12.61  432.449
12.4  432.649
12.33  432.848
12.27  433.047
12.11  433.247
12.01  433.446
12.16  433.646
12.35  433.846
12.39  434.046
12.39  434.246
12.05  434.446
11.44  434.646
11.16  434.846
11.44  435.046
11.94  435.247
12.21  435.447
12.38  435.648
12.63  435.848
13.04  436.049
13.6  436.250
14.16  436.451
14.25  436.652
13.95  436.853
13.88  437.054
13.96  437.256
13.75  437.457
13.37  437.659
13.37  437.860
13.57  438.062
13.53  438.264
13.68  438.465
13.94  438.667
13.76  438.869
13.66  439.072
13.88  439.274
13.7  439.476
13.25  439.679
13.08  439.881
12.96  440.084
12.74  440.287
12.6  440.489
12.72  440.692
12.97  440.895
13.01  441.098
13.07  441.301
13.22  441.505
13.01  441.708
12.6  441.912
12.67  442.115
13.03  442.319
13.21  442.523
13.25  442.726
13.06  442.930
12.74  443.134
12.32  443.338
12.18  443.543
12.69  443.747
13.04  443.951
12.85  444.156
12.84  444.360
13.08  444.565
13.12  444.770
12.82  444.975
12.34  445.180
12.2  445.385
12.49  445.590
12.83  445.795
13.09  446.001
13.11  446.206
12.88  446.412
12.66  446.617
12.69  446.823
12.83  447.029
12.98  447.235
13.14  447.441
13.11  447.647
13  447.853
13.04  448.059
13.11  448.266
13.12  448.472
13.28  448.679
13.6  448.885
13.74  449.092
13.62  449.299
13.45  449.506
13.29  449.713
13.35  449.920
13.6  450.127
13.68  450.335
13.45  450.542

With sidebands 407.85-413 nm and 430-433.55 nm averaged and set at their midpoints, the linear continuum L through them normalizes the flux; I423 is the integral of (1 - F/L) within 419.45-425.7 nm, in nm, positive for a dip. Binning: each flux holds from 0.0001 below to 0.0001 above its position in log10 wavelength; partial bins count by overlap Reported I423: 0.207 nm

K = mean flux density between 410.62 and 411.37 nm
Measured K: 13.4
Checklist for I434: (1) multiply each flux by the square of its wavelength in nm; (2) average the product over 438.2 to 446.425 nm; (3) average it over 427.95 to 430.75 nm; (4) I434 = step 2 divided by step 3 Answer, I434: 1.07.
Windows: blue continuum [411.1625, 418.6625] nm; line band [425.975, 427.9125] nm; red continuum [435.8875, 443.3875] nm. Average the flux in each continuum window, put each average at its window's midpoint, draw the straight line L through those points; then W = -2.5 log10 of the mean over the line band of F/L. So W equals 0.07 mag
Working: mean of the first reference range 13.4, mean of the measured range 12.5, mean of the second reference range 13.3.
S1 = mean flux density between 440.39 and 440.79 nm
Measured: 12.7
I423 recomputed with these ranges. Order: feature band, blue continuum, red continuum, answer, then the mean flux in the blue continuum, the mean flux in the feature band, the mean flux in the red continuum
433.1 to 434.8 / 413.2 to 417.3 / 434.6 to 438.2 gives 0.13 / 13.3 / 12.1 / 13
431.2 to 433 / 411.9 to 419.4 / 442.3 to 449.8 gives 0.07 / 13.4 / 12.7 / 13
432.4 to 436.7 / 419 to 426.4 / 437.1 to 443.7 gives 0.20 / 12.6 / 12.4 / 13.2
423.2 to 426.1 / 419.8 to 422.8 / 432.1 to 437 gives 0.14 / 12.8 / 12.2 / 12.5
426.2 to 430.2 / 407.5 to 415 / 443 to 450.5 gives 0.15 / 13.5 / 12.8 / 13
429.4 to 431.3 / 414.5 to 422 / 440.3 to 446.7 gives 0.03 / 13.3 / 12.9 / 12.8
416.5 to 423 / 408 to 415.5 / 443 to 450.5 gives 0.07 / 13.5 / 13.2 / 13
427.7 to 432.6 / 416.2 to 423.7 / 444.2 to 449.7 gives 0.12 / 13.2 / 12.8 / 13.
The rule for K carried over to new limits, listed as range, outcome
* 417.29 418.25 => 13.5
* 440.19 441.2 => 12.8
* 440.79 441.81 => 13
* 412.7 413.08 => 13.8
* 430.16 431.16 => 12.6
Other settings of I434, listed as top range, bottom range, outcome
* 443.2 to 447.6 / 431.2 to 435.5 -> 1.10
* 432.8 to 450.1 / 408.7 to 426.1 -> 1.10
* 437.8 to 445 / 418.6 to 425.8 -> 1.13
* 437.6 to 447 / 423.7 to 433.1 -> 1.10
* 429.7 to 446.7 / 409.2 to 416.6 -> 1.07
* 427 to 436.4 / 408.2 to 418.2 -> 1.02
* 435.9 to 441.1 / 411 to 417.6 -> 1.13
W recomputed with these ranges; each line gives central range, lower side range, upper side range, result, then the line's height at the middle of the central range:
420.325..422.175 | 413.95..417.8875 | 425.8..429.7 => 0.019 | 13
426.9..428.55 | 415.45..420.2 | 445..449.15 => 0.067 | 13.3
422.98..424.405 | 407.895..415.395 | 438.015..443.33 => 0.068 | 13.3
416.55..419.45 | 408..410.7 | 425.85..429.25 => -0.038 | 13.1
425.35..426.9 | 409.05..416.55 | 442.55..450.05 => 0.087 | 13.3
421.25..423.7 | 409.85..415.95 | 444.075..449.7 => 0.058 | 13.3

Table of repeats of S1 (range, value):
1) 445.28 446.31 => 12.7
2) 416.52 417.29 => 13.5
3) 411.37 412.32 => 13.6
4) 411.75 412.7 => 13.7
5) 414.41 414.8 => 13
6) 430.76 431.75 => 12.9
